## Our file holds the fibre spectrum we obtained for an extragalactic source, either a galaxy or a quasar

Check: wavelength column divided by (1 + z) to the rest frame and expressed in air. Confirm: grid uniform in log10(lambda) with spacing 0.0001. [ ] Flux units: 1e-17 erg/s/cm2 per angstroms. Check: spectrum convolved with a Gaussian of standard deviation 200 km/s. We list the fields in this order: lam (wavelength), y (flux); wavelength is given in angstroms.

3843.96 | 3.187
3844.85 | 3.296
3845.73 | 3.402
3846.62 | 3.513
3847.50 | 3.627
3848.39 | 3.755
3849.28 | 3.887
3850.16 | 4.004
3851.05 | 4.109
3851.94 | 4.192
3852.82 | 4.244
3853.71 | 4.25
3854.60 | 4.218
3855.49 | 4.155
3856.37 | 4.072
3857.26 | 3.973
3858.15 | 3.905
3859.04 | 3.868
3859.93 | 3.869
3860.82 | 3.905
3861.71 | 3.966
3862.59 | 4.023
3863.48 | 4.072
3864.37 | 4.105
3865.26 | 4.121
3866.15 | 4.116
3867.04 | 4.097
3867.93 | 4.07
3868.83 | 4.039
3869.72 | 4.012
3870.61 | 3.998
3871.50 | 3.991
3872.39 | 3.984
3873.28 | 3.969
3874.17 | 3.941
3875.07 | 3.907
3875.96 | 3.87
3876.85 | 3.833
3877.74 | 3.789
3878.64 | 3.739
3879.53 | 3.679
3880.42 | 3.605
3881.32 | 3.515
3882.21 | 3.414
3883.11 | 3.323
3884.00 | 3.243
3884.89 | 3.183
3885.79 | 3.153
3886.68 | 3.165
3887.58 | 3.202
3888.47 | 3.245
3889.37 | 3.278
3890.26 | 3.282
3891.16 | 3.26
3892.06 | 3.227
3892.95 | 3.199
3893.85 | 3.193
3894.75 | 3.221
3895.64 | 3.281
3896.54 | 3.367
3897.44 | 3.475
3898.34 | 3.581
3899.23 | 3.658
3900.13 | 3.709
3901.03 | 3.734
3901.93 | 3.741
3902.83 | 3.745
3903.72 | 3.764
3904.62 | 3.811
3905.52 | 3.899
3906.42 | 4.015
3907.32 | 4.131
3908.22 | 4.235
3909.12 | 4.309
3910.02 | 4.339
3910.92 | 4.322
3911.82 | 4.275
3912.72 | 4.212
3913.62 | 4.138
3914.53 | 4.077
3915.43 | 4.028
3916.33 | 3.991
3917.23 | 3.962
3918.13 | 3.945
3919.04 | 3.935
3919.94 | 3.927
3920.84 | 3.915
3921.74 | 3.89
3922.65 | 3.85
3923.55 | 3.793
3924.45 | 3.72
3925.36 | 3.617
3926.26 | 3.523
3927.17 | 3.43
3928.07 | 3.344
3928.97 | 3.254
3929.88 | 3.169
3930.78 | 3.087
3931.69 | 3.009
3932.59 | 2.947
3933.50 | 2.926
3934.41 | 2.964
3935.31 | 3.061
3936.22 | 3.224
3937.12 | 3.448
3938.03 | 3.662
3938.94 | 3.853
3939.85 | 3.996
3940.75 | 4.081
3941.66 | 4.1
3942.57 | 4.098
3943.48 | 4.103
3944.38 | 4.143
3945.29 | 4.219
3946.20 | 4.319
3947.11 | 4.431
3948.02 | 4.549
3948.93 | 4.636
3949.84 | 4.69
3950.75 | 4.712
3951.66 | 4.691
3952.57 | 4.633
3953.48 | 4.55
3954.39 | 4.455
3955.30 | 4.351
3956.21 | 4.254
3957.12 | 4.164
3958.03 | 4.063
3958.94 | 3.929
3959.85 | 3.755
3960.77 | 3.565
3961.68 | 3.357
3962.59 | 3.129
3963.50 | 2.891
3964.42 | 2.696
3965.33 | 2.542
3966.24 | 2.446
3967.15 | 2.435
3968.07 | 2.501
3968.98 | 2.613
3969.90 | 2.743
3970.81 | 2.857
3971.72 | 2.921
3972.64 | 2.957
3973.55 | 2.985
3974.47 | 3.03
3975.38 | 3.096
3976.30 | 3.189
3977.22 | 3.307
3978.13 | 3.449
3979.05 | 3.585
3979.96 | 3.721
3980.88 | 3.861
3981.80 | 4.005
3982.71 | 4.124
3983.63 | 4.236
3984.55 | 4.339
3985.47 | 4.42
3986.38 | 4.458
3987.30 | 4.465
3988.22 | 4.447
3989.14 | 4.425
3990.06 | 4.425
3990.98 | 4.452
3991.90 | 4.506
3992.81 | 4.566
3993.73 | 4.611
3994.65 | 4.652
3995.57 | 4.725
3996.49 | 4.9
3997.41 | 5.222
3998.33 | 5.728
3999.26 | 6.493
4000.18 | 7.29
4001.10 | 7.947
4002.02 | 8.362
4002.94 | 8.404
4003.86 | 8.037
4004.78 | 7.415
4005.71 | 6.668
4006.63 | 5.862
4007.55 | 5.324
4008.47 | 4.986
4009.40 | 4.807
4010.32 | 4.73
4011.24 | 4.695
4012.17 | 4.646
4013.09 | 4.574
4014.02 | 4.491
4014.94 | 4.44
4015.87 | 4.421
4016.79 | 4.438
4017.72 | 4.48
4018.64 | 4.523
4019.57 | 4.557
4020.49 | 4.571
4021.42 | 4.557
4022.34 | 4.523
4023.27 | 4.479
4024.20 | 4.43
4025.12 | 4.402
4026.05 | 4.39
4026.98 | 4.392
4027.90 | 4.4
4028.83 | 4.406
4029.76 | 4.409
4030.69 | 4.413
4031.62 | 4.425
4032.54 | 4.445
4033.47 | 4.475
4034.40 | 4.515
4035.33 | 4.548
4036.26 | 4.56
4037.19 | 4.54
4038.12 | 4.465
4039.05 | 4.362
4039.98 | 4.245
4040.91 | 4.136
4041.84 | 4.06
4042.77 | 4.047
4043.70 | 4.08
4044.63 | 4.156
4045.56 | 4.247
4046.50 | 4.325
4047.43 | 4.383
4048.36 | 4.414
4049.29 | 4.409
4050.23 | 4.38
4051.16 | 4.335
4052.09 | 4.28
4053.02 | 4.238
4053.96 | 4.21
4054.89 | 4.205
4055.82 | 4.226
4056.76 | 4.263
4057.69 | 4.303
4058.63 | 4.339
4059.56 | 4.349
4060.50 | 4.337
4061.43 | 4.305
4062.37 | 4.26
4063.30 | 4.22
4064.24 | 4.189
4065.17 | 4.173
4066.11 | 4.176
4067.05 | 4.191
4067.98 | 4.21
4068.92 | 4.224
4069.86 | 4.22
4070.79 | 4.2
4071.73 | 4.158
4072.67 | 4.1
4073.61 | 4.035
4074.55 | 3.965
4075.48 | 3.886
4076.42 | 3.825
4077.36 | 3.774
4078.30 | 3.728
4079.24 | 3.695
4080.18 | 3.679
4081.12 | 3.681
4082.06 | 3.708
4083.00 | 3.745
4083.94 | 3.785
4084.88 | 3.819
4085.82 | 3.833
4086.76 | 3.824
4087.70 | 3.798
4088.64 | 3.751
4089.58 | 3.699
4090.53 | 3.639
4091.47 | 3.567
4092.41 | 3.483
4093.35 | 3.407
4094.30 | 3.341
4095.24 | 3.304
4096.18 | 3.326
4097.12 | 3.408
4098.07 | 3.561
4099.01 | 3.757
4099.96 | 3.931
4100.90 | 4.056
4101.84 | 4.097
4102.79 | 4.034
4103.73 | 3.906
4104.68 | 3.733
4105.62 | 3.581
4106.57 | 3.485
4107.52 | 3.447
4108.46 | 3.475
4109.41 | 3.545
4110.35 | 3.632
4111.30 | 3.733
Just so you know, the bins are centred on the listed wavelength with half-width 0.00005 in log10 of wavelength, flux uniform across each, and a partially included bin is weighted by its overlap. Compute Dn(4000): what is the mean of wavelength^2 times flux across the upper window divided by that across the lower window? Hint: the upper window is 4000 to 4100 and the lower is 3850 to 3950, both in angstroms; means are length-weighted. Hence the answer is 1.26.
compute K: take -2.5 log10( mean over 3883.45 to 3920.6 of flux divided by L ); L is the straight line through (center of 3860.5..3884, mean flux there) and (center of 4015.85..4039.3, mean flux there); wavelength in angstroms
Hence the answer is 0.084 mag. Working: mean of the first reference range 3.88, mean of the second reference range 4.47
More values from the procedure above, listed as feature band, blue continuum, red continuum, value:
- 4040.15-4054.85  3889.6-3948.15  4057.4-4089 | -0.07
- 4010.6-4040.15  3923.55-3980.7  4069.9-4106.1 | -0.22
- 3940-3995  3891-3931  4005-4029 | 0.11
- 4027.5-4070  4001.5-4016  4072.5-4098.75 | 0.09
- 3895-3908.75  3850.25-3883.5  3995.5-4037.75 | 0.13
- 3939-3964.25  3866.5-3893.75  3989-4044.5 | 0.05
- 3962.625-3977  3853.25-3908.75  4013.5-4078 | 0.39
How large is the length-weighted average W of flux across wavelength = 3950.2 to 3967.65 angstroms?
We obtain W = 3.72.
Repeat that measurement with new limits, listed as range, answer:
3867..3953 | 3.76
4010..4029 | 4.5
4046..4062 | 4.31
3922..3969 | 3.68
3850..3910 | 3.77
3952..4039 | 4.43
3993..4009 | 6.24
